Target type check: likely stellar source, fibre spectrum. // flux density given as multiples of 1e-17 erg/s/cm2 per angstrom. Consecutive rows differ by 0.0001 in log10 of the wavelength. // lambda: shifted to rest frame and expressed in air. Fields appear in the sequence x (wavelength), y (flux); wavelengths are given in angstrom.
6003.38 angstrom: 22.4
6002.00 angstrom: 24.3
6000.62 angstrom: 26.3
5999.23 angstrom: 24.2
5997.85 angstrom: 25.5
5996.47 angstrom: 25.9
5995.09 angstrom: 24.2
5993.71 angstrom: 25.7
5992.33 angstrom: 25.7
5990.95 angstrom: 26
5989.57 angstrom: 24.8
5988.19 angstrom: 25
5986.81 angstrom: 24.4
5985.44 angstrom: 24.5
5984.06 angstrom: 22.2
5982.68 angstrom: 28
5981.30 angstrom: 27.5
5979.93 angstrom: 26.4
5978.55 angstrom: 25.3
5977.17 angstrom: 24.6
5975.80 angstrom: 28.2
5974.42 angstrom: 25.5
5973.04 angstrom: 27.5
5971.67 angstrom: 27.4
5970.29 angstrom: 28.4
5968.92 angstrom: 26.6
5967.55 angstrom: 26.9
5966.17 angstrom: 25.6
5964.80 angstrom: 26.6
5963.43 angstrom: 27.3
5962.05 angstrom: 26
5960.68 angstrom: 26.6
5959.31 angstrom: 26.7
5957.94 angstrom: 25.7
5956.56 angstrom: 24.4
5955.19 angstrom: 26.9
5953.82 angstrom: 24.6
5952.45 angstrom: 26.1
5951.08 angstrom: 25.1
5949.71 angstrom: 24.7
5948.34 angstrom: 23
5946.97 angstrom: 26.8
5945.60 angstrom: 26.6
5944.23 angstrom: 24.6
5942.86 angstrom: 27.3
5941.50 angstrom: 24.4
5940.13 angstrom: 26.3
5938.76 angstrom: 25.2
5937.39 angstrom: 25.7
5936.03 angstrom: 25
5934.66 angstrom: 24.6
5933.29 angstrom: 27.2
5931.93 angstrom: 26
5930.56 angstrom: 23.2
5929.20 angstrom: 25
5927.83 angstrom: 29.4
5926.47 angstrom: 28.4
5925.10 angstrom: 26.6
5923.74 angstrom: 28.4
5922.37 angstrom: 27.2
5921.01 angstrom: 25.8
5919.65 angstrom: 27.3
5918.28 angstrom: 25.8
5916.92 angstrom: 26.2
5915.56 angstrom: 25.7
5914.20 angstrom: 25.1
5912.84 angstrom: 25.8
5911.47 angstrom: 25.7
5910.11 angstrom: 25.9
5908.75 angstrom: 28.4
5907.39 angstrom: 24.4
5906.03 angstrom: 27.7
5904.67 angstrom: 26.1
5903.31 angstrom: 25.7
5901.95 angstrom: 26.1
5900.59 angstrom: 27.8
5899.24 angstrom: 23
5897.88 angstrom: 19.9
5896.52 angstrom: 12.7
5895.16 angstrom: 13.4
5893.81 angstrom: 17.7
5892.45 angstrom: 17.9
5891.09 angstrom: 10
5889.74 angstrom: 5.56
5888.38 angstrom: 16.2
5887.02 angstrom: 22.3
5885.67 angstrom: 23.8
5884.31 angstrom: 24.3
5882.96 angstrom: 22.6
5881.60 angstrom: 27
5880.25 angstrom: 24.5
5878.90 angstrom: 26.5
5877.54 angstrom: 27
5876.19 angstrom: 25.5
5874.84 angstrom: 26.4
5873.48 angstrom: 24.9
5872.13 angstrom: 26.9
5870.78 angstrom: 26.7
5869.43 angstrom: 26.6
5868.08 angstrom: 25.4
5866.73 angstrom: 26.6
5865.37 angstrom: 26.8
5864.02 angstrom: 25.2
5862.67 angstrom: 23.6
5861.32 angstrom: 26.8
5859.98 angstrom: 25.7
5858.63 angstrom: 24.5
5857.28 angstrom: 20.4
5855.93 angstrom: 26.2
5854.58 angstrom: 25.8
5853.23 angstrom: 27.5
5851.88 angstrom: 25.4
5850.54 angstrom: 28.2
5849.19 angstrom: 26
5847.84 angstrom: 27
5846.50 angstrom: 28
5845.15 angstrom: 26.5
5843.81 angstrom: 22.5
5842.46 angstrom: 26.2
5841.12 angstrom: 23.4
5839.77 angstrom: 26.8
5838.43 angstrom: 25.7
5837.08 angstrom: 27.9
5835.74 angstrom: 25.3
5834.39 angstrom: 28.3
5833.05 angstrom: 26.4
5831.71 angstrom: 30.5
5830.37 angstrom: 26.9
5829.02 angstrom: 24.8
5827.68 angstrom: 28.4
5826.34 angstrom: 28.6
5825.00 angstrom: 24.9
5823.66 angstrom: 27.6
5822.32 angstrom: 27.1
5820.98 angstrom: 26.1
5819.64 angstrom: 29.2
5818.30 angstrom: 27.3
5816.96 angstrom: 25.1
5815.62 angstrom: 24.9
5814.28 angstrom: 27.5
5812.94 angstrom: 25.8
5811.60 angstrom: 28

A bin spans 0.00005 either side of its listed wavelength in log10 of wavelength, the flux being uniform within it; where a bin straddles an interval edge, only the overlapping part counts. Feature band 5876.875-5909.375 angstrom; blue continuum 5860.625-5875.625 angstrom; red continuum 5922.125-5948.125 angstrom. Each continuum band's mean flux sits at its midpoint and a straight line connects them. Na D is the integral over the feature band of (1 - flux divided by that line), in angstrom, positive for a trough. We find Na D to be 5.4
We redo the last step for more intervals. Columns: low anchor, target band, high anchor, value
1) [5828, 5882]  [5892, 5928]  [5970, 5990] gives 2.0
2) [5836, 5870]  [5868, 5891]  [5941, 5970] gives 2.3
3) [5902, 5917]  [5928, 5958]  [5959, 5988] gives 0.8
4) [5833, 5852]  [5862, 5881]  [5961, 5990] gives 0.2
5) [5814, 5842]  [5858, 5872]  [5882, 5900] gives -2.8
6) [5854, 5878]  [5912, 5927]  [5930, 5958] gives -0.6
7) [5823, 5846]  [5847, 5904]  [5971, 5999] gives 6.3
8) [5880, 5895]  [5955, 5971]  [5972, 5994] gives -1.4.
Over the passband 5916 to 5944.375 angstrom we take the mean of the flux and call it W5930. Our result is 26.2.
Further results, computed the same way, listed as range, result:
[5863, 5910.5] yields 23.1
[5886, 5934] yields 23.4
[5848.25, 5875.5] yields 25.8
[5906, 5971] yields 26.1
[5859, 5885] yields 25.7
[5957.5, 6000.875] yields 26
